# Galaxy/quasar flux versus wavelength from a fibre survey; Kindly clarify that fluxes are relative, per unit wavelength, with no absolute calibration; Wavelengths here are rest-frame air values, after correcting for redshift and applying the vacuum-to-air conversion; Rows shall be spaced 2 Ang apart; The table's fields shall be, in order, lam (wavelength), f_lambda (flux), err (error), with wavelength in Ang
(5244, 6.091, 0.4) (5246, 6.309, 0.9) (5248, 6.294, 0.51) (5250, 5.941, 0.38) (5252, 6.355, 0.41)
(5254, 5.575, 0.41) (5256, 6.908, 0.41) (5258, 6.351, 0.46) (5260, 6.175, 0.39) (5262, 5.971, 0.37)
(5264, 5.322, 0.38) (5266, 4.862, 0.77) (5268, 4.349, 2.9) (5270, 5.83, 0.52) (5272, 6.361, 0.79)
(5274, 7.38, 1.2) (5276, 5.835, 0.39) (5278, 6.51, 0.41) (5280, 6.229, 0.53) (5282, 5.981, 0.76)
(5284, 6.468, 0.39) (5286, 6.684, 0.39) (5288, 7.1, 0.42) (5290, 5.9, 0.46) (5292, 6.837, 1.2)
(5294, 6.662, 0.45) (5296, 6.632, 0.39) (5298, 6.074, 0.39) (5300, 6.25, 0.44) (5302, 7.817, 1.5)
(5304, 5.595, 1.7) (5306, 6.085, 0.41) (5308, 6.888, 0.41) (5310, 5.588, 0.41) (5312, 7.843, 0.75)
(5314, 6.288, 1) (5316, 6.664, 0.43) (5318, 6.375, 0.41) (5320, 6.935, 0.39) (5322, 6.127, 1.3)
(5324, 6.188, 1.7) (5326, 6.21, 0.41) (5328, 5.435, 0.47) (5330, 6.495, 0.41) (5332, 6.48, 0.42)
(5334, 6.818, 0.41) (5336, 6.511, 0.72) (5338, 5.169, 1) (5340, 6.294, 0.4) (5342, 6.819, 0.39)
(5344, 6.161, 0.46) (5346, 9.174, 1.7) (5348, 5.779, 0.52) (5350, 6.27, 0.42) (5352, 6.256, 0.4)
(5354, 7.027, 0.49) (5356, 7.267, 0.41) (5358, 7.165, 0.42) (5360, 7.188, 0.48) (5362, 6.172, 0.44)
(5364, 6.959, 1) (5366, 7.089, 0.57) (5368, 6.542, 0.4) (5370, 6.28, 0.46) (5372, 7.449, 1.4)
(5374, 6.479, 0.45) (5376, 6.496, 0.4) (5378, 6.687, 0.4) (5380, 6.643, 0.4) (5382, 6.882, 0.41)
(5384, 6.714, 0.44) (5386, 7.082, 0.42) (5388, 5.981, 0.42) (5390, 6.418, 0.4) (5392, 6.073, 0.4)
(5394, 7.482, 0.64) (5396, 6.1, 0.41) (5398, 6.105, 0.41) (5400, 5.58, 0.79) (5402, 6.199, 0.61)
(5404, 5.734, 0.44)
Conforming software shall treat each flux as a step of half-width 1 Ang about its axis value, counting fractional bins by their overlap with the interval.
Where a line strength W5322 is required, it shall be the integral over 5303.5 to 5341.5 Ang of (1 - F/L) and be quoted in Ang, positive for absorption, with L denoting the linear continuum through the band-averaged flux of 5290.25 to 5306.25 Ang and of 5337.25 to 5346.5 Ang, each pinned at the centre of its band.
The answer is 1.4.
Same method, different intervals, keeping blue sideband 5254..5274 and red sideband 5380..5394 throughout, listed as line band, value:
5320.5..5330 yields 0.2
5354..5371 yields -1.0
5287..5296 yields -0.9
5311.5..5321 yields -0.9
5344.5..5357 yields -1.1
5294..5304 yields -0.8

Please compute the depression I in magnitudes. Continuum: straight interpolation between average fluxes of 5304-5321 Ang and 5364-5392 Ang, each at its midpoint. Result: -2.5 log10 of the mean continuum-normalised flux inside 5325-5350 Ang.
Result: 0.02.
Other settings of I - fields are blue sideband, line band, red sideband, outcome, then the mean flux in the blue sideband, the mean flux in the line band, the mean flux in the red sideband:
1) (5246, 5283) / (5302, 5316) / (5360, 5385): -0.03 mag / 6.02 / 6.5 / 6.72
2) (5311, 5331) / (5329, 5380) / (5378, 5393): -0.03 mag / 6.46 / 6.68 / 6.55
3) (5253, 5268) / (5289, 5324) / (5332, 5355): -0.05 mag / 5.78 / 6.49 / 6.57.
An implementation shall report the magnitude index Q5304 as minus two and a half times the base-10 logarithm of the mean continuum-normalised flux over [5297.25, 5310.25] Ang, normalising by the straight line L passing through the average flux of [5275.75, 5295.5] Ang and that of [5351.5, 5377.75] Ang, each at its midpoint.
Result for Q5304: 0.03 mag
